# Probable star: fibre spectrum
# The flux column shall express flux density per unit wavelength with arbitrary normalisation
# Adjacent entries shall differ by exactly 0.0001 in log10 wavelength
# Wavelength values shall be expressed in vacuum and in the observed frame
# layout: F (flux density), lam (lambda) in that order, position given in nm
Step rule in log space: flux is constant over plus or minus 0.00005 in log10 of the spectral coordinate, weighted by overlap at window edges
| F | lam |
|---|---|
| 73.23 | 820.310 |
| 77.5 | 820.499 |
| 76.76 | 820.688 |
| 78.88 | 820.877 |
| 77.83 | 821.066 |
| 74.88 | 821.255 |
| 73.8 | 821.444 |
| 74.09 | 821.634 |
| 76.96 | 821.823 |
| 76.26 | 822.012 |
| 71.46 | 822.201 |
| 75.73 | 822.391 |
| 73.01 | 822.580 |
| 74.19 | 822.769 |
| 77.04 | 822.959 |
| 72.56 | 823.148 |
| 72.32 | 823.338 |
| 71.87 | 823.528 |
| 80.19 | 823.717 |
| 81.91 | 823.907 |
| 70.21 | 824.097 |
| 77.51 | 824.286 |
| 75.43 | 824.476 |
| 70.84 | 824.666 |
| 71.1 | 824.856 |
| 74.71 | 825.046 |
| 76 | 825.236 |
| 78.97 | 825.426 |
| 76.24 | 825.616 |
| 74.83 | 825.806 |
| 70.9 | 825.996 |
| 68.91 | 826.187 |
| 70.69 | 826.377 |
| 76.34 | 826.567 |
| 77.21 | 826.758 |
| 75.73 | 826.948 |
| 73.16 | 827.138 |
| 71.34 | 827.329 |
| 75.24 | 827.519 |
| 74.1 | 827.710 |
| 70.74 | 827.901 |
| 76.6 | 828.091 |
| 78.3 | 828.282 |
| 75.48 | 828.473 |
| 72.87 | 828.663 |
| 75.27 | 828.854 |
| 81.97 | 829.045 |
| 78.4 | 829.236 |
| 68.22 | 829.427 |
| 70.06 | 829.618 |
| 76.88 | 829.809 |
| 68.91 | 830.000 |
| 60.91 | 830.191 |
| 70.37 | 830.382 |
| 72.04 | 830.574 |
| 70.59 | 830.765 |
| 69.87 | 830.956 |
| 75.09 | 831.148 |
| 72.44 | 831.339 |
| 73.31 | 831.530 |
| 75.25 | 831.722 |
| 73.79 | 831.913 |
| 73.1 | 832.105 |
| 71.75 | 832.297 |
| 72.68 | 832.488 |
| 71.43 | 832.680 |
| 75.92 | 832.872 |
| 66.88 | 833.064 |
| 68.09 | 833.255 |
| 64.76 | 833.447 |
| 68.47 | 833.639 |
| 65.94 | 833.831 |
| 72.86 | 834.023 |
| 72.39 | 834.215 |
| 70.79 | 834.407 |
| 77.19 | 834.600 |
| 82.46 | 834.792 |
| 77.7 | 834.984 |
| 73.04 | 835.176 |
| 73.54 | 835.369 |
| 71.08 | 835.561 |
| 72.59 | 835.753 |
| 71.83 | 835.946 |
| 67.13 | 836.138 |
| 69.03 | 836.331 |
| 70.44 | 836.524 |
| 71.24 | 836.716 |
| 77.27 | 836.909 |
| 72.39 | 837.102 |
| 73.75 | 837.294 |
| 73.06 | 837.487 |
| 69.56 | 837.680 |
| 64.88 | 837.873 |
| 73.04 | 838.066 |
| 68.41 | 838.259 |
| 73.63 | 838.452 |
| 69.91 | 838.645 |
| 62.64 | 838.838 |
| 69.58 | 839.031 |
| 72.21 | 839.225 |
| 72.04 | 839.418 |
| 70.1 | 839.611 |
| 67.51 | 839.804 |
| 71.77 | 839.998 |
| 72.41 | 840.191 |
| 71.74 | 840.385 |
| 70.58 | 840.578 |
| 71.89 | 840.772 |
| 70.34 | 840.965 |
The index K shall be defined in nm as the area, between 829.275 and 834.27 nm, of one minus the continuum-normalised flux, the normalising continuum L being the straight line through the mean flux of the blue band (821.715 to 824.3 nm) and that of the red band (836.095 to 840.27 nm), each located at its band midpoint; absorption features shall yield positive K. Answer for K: 0.11 nm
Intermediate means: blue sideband 75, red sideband 70.6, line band 70.9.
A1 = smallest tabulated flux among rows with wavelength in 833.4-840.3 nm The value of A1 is 62.64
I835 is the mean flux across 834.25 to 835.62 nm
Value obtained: 75.1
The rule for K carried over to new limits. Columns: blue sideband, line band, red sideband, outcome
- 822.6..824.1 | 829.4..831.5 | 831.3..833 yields 0.083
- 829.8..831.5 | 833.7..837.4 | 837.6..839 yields -0.171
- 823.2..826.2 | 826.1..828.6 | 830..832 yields -0.033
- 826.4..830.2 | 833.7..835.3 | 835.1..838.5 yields -0.040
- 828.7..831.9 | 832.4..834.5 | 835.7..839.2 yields 0.048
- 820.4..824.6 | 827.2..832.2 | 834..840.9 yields 0.035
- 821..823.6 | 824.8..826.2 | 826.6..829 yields 0.006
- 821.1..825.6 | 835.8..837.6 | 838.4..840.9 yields -0.014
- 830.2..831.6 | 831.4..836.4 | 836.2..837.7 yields -0.027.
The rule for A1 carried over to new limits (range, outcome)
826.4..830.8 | 60.91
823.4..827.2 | 68.91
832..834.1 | 64.76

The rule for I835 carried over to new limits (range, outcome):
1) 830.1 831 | 68.7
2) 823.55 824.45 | 76.9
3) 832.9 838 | 71.5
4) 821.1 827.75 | 74.5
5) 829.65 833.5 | 71.3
